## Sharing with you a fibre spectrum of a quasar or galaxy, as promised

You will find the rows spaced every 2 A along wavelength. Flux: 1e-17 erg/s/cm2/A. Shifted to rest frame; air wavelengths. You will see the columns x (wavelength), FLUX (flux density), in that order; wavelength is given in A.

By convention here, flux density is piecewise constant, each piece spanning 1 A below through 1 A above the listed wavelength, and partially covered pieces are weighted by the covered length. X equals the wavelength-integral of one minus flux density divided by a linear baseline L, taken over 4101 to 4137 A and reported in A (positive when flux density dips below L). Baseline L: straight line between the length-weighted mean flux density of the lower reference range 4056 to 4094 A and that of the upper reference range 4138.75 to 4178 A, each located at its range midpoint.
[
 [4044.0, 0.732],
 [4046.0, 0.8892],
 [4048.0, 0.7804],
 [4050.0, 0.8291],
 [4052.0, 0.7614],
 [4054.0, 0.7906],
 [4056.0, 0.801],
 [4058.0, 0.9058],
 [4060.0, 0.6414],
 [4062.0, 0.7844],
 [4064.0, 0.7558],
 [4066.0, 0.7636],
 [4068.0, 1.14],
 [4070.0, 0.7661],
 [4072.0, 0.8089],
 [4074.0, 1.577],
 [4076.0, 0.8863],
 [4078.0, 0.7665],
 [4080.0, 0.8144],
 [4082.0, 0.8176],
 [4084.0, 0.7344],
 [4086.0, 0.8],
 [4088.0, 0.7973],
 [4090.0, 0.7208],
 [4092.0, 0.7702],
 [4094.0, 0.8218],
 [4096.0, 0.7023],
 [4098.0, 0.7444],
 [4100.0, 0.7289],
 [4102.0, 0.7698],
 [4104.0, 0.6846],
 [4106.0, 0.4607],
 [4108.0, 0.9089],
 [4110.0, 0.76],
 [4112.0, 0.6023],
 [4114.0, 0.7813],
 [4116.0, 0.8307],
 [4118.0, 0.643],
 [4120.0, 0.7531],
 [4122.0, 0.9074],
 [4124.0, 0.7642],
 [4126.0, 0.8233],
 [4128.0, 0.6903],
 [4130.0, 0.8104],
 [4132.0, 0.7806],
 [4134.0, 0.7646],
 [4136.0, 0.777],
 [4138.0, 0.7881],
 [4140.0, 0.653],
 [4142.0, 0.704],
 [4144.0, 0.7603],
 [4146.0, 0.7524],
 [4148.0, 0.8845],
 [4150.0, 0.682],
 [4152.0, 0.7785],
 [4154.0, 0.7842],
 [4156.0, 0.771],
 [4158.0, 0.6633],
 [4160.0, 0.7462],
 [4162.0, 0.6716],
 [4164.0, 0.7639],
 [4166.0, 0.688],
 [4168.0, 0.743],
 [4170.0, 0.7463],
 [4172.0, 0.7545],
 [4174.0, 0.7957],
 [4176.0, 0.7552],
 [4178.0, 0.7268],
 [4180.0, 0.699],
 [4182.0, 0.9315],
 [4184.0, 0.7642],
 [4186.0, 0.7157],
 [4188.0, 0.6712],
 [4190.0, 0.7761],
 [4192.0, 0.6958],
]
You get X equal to 1.79 A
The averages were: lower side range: 0.845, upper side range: 0.742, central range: 0.751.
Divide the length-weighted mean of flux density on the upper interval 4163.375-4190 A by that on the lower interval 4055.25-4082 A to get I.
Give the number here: 0.9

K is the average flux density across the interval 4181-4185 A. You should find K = 0.848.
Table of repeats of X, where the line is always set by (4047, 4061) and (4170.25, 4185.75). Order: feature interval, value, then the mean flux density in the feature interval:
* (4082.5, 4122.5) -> 1.84 A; 0.745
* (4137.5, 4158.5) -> 0.72 A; 0.748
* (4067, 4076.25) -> -3.10 A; 1.05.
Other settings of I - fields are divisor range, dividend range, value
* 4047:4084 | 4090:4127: 0.88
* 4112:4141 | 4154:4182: 0.97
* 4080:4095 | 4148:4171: 0.94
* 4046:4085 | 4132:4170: 0.88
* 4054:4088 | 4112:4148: 0.89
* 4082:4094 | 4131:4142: 0.97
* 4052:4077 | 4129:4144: 0.86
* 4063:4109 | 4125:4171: 0.92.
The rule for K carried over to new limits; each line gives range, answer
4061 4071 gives 0.842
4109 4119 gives 0.723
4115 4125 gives 0.78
